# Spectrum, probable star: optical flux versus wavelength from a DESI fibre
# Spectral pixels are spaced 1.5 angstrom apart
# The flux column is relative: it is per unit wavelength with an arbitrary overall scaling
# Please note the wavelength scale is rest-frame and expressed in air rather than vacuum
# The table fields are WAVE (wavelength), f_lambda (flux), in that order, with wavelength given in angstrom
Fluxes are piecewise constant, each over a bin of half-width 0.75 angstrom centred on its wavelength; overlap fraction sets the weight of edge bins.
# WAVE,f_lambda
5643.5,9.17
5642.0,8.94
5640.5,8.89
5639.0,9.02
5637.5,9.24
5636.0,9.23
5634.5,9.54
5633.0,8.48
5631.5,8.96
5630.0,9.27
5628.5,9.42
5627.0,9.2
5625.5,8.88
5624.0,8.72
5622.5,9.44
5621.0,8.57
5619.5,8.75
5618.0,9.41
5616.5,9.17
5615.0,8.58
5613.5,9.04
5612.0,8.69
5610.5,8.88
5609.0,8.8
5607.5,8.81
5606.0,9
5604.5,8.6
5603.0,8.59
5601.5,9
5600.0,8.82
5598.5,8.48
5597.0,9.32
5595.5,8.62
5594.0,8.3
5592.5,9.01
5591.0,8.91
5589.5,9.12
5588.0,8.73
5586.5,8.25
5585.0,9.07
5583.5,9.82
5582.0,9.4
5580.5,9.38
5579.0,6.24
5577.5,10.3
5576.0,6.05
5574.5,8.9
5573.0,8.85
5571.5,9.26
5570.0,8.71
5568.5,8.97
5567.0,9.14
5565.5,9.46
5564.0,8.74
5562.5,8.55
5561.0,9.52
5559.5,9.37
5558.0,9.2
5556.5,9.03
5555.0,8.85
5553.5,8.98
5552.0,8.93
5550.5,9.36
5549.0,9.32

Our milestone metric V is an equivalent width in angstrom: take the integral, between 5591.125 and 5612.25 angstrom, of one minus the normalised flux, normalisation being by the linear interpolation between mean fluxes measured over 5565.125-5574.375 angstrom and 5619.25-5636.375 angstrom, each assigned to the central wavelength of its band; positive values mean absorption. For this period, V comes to 0.6 angstrom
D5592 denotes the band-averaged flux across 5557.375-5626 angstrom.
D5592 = 8.86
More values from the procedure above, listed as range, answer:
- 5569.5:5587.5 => 8.69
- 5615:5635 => 9.04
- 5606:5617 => 8.86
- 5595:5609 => 8.81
